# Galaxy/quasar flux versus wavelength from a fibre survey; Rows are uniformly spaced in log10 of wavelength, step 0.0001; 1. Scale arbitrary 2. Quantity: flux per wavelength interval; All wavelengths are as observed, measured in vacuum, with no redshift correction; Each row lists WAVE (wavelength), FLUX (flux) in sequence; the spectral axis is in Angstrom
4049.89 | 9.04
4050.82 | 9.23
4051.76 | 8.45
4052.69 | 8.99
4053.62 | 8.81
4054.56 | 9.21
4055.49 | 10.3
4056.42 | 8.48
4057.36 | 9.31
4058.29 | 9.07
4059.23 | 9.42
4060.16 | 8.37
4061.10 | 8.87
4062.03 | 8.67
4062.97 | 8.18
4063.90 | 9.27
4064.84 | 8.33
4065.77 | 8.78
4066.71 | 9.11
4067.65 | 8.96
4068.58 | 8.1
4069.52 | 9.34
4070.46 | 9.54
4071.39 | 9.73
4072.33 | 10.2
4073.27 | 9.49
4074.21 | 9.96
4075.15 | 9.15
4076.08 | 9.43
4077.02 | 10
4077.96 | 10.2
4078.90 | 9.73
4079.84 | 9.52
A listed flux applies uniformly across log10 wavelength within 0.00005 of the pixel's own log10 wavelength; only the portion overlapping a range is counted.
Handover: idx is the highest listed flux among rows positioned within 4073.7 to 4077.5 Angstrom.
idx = 10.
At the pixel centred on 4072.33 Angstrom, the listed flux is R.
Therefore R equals 10.2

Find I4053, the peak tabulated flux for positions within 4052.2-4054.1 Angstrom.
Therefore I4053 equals 8.99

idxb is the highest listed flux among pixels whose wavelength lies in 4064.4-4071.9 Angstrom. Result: 9.73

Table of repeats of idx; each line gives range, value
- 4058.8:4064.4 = 9.42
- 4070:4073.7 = 10.2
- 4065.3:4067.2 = 9.11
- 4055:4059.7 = 10.3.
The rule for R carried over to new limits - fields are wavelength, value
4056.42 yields 8.48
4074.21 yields 9.96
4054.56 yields 9.21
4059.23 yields 9.42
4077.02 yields 10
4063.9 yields 9.27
